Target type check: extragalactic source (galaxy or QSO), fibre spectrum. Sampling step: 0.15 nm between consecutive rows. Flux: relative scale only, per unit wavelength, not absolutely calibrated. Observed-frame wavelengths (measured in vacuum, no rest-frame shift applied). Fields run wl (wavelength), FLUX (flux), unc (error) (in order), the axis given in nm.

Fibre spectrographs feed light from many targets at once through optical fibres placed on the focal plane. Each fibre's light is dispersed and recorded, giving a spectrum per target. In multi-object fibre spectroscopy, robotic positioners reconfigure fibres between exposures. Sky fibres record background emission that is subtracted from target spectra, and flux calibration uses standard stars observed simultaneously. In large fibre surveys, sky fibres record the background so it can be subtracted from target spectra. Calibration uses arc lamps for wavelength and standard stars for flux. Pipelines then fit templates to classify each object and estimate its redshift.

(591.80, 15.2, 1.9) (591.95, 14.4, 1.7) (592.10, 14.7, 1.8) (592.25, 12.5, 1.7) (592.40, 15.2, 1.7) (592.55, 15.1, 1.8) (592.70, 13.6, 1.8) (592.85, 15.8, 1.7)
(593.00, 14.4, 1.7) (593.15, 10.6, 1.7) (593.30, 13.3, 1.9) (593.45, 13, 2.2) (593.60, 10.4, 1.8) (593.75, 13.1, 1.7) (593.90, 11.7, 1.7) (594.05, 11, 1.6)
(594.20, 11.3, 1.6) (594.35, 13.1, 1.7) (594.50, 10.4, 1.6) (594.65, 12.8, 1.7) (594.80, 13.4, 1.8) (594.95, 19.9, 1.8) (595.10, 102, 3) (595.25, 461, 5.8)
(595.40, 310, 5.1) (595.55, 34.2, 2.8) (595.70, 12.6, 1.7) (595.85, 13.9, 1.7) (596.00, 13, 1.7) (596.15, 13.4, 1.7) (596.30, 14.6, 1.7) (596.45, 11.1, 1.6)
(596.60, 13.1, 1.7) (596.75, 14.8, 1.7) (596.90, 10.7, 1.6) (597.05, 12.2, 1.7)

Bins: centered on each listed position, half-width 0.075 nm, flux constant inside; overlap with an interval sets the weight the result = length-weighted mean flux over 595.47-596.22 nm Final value 19.4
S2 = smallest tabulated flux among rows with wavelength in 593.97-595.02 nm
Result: 10.4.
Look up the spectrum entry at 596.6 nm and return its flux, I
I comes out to 13.1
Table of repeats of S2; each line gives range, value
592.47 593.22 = 10.6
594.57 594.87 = 12.8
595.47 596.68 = 11.1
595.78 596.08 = 13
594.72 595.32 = 13.4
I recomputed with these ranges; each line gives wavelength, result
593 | 14.4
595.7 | 12.6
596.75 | 14.8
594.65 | 12.8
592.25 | 12.5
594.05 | 11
